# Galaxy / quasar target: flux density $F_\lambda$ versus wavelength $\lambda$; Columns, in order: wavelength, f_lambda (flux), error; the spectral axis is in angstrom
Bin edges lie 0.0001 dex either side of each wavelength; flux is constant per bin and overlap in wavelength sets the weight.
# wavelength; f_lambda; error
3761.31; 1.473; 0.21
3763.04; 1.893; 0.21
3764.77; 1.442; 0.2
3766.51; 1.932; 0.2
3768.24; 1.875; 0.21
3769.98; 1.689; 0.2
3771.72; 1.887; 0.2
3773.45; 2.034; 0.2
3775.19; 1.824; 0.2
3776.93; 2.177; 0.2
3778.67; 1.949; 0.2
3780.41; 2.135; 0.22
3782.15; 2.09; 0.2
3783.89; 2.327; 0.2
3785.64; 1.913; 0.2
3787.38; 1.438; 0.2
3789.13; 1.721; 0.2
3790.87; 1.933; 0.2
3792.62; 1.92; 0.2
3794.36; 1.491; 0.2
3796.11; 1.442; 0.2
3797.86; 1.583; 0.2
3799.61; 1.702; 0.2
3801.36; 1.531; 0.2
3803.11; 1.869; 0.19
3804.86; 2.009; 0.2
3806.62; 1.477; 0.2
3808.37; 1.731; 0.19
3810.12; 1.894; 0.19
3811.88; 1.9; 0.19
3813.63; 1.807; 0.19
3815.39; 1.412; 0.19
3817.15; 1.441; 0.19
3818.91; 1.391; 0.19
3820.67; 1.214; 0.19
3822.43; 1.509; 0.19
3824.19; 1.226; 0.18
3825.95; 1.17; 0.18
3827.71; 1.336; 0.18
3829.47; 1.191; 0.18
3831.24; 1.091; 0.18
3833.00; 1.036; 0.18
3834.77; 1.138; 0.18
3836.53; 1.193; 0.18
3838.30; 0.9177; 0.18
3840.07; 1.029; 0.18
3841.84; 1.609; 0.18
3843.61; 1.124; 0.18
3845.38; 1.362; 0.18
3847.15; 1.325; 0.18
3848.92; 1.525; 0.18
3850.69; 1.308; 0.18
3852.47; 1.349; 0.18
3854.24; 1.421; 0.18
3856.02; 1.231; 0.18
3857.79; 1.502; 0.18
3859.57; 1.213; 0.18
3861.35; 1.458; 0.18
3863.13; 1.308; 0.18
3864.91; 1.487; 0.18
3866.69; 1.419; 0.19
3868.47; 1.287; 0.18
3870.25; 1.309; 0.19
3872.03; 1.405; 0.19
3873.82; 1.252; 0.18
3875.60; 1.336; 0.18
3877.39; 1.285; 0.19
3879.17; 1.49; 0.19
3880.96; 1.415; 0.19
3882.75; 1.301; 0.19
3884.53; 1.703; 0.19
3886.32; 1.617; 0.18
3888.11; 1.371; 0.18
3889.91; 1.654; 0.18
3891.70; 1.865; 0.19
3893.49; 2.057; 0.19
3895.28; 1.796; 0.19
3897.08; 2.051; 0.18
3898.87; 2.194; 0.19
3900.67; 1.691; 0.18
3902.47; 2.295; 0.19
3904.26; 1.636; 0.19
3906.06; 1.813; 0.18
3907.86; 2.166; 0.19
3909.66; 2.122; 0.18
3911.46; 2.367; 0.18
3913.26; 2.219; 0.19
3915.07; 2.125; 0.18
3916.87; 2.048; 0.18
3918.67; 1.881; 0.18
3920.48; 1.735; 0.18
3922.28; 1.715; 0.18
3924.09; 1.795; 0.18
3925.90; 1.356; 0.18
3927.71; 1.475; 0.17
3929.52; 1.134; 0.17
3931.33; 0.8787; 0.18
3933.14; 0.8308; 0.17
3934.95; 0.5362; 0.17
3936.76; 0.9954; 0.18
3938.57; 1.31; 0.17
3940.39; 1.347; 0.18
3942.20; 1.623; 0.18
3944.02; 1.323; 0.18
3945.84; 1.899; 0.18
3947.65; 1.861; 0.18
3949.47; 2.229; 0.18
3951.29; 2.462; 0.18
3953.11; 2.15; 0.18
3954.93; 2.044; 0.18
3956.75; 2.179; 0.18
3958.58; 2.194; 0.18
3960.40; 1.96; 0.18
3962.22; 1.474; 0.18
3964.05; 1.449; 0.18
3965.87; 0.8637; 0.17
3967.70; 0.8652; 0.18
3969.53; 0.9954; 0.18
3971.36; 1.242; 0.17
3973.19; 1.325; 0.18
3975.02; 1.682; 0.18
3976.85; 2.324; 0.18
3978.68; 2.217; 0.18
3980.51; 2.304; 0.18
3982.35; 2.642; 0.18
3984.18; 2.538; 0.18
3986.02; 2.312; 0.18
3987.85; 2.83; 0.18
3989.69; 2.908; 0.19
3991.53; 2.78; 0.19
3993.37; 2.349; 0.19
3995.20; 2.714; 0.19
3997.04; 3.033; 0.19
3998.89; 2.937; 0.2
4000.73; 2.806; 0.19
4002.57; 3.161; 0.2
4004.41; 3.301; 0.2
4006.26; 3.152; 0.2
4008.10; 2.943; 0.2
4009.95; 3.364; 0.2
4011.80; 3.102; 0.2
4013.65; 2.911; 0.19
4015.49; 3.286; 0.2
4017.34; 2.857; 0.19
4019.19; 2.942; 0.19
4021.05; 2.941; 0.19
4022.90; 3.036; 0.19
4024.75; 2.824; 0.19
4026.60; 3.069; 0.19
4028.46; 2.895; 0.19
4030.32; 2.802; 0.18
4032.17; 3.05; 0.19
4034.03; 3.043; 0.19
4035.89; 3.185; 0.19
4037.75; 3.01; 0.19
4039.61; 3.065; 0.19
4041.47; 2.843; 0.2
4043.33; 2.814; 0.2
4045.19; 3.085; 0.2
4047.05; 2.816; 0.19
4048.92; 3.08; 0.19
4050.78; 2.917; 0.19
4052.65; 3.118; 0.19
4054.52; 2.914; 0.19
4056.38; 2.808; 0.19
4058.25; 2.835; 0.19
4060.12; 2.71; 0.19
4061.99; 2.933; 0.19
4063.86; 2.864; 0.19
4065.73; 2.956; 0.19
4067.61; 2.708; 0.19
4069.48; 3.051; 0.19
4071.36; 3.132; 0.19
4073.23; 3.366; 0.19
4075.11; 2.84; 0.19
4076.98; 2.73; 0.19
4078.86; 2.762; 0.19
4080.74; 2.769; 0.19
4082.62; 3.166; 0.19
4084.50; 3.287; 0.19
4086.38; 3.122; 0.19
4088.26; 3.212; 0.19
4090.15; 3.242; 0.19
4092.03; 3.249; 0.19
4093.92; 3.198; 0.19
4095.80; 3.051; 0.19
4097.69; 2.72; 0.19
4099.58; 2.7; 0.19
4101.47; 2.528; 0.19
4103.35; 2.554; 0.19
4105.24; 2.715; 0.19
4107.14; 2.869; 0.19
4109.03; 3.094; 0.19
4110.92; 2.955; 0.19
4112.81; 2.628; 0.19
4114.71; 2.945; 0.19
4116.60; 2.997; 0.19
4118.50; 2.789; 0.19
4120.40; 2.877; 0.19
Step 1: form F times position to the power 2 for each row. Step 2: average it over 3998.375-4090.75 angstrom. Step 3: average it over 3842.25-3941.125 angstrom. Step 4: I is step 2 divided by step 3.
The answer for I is 2.09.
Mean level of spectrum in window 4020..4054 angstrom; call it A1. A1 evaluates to 2.98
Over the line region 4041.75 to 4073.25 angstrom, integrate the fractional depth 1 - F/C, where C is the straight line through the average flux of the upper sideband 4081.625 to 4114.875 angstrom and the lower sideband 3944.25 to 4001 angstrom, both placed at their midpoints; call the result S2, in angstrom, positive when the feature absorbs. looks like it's -3.0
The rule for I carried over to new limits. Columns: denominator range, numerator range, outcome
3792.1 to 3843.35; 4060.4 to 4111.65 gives 2.34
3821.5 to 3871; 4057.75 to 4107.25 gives 2.57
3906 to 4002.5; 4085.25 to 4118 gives 1.65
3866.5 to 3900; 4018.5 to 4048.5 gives 2.03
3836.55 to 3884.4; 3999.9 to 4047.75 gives 2.45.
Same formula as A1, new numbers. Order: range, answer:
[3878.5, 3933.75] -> 1.74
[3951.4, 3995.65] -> 2.02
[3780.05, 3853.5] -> 1.51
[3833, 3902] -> 1.45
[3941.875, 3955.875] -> 1.96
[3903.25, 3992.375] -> 1.8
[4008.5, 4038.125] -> 3.02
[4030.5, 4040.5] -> 3.05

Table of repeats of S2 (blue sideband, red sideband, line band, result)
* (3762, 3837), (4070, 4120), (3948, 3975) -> 7.7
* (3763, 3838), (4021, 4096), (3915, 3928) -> 2.9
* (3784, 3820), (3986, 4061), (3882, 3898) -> 3.5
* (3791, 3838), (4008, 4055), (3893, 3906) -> 0.8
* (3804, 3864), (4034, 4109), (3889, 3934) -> 1.9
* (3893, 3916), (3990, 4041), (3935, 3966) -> 9.2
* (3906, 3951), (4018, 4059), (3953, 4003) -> 2.5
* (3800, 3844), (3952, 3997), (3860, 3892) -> 4.0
